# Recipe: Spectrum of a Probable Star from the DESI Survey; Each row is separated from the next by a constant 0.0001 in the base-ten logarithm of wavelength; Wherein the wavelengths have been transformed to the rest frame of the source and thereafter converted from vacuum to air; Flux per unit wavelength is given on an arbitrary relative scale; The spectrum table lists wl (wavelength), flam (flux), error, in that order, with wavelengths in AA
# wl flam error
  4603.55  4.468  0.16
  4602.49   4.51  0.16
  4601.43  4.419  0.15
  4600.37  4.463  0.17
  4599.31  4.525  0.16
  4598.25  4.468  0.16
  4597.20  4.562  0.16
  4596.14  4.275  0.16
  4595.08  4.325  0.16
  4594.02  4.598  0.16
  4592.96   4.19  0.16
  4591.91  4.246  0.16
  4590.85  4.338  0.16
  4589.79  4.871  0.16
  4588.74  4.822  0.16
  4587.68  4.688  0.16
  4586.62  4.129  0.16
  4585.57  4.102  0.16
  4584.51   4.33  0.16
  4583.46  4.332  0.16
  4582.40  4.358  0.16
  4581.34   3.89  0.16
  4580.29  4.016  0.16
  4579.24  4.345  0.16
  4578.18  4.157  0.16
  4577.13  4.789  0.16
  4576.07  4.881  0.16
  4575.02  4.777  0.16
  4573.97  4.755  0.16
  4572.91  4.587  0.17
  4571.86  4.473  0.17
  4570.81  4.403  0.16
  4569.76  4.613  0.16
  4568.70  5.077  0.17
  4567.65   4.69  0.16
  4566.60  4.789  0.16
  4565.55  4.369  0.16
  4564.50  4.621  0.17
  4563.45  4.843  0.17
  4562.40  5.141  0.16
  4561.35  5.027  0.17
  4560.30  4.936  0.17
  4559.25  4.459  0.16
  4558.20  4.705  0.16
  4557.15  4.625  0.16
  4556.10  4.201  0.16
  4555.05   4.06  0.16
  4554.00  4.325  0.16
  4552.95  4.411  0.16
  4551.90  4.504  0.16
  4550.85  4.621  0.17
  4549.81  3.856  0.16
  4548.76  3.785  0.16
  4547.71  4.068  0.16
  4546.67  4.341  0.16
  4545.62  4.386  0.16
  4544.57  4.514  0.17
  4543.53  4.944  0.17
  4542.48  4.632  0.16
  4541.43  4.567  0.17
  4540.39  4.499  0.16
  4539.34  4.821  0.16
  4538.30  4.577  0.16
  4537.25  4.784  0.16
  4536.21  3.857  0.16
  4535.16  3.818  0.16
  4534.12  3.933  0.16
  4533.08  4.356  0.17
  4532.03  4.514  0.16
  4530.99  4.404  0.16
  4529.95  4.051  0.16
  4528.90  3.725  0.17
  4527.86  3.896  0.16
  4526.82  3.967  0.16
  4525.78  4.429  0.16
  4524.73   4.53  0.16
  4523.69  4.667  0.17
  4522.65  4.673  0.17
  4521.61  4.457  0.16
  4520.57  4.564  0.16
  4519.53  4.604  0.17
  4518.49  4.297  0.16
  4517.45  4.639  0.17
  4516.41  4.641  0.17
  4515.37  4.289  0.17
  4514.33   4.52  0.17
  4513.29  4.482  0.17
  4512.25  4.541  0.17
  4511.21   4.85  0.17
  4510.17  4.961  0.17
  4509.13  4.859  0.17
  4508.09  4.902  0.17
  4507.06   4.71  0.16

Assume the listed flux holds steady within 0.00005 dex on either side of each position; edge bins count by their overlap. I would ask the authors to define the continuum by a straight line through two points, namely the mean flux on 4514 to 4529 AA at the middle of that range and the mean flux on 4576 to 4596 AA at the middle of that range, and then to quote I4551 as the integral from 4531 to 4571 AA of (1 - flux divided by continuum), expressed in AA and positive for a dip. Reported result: -0.9 AA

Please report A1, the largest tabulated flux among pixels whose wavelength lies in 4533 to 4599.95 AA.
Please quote 5.141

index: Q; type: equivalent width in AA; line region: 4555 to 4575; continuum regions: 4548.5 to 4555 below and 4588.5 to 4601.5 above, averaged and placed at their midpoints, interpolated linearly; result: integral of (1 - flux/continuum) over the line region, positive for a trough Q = -1.6 AA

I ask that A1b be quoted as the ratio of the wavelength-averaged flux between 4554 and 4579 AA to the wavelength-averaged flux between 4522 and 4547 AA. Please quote 1.06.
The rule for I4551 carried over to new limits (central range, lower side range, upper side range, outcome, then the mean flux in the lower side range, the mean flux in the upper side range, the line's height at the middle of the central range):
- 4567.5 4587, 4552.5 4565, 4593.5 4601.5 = 0.4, 4.61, 4.46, 4.54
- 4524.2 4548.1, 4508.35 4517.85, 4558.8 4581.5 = 1.6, 4.65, 4.63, 4.64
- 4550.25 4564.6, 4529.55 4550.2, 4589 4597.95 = -0.7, 4.34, 4.44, 4.37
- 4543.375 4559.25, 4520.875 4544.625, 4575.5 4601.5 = 0.1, 4.37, 4.41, 4.38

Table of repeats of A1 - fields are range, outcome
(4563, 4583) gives 5.077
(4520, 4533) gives 4.673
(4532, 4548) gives 4.944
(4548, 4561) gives 4.936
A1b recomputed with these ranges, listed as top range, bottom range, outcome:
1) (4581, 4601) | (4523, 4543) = 1.02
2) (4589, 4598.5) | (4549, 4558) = 1.03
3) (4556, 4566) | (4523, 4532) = 1.11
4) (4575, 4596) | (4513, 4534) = 1.00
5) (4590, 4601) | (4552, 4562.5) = 0.97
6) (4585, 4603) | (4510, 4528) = 0.99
